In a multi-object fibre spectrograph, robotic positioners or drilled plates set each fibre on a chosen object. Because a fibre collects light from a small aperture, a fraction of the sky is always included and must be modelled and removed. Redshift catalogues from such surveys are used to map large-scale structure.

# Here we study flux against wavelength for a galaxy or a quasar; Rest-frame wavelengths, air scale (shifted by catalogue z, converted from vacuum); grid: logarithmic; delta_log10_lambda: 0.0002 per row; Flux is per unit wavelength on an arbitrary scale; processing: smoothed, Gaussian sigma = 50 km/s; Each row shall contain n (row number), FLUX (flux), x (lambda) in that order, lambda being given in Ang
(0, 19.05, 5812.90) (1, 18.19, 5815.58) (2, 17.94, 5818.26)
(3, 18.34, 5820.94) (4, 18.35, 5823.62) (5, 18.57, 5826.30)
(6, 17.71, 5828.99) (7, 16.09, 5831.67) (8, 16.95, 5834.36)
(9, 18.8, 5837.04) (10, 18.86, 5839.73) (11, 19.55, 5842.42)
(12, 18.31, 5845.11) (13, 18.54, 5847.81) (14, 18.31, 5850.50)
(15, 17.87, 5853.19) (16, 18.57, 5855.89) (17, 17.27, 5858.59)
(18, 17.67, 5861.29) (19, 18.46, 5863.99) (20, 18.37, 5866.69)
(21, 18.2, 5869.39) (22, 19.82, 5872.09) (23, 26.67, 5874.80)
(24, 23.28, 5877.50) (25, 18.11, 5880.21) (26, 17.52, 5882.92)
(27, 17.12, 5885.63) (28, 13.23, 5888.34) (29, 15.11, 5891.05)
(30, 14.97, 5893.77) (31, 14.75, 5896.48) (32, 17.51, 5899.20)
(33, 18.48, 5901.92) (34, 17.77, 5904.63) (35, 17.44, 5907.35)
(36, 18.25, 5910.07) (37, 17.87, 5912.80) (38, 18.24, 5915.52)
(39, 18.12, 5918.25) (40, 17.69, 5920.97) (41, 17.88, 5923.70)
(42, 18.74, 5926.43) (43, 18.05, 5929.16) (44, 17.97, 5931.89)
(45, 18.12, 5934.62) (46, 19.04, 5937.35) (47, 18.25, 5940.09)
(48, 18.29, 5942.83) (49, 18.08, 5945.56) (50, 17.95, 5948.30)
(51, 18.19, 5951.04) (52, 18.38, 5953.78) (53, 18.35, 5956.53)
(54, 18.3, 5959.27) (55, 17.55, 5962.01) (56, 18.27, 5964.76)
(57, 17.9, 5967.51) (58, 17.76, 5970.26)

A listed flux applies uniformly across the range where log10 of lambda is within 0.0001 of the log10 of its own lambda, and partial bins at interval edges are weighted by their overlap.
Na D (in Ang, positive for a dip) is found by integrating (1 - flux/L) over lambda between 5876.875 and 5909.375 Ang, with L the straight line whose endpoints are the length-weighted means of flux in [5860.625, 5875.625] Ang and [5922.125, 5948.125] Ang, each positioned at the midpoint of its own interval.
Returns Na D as 3.7 Ang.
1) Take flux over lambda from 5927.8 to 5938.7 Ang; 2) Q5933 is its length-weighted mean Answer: 18.3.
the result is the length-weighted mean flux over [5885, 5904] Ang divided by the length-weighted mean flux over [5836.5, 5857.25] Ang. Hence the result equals 0.86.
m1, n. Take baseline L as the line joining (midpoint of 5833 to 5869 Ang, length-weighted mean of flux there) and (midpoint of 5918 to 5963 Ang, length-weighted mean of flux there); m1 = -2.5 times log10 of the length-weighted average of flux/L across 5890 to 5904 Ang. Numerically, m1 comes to 0.12 mag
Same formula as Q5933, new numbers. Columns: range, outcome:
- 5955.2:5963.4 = 18.1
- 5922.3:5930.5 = 18.2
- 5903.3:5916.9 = 17.9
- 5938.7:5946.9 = 18.2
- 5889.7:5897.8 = 14.9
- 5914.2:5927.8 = 18.1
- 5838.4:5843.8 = 19.2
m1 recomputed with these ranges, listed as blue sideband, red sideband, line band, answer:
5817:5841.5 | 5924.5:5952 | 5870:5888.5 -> -0.09 mag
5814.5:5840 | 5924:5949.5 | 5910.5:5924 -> 0.01 mag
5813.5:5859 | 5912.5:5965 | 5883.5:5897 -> 0.19 mag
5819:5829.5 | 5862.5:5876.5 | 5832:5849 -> 0.04 mag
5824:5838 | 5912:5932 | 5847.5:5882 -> -0.09 mag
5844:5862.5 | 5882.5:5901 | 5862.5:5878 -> -0.21 mag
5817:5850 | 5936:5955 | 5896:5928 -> 0.03 mag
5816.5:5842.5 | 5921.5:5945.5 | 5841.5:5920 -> 0.00 mag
